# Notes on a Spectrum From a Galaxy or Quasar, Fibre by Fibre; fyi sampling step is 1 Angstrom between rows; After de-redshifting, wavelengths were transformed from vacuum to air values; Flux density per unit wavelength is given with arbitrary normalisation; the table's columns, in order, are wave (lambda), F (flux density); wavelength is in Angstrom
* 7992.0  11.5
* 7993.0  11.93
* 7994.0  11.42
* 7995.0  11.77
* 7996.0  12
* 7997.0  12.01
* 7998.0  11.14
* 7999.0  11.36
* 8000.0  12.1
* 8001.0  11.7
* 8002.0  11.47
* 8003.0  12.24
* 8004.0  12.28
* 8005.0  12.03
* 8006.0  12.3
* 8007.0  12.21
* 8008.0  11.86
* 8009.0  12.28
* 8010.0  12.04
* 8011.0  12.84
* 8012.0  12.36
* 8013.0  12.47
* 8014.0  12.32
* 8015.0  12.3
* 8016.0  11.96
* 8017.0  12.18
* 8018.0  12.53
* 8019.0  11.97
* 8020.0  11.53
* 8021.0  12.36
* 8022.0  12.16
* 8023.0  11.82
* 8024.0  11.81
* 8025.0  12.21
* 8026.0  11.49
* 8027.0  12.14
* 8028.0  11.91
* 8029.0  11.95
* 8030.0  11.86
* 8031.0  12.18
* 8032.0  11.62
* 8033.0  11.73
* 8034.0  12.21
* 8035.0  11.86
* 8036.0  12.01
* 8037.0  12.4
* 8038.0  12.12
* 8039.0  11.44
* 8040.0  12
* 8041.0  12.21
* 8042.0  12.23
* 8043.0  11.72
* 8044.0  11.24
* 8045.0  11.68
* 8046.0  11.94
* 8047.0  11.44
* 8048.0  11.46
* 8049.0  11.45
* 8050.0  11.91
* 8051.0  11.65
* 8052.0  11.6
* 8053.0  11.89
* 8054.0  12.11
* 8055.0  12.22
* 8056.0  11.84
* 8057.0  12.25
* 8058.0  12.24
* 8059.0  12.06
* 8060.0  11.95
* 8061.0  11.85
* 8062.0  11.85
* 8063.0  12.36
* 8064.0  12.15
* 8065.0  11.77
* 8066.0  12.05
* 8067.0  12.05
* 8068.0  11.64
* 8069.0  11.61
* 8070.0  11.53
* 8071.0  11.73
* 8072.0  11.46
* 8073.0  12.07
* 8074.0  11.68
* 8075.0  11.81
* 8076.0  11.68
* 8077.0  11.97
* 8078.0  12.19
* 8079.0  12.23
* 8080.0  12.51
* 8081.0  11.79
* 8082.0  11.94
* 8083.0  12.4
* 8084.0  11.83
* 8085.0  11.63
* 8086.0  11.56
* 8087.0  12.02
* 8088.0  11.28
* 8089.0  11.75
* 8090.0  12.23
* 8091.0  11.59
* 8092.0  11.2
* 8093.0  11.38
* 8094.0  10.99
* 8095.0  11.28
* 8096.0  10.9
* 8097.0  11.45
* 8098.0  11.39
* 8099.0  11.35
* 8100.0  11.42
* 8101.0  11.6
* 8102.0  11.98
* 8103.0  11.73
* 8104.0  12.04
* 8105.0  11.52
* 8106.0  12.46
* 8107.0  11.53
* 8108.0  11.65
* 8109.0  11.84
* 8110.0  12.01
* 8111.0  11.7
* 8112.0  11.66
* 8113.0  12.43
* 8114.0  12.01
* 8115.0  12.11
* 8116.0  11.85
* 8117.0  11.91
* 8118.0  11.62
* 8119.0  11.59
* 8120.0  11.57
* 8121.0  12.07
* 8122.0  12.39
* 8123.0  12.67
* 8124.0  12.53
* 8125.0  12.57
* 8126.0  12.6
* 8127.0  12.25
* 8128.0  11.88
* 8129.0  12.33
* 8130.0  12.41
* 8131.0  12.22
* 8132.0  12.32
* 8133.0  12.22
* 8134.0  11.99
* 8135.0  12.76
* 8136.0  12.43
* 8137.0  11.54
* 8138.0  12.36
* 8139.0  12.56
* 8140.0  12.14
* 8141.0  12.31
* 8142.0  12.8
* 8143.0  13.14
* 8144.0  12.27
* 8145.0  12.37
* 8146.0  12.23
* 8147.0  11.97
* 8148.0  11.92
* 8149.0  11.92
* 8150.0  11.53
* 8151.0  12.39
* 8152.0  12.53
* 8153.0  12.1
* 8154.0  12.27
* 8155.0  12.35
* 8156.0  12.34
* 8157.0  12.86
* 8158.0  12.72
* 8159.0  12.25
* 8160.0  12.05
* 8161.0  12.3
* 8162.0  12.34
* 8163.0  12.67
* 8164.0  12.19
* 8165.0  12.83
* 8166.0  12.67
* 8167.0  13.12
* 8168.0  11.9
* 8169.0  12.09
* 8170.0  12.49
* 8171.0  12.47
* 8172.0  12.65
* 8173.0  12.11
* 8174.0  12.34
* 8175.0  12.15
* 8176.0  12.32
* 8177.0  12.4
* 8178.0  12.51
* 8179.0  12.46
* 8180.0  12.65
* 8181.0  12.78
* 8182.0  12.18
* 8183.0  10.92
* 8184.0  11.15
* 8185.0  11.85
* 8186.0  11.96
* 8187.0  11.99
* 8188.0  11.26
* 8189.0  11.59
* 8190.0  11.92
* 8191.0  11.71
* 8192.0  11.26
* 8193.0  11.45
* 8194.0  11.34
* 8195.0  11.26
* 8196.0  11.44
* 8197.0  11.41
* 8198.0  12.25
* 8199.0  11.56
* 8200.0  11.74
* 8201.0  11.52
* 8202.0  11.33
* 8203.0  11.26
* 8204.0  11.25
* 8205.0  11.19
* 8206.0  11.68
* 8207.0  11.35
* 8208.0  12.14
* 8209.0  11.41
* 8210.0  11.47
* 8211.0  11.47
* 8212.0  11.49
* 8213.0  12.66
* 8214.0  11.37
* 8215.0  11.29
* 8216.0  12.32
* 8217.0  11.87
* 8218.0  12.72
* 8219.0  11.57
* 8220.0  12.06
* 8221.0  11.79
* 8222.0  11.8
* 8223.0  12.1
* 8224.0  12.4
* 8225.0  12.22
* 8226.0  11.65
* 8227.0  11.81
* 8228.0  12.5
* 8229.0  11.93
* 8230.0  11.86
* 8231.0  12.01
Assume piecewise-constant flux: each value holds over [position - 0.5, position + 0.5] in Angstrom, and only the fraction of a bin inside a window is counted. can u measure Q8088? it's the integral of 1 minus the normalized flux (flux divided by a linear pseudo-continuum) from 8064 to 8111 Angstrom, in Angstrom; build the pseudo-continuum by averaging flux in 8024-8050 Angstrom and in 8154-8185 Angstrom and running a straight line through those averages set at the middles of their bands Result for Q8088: 1.2 Angstrom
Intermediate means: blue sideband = 11.9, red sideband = 12.3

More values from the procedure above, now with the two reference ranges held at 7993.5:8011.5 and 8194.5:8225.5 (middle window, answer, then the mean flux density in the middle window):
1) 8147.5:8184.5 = -1.7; 12.3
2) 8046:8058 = 0.1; 11.8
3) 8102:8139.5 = -0.9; 12.1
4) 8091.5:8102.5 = 0.5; 11.4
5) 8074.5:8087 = -0.1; 12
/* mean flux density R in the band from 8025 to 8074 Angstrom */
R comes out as 11.9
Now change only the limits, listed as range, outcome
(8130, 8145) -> 12.4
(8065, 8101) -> 11.7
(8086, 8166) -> 12.1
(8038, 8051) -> 11.7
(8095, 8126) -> 11.9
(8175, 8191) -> 12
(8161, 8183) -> 12.4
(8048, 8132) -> 11.9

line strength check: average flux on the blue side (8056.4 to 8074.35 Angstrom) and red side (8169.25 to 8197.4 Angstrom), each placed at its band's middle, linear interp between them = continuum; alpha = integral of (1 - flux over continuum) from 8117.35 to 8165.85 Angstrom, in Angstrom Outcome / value -1.5 Angstrom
